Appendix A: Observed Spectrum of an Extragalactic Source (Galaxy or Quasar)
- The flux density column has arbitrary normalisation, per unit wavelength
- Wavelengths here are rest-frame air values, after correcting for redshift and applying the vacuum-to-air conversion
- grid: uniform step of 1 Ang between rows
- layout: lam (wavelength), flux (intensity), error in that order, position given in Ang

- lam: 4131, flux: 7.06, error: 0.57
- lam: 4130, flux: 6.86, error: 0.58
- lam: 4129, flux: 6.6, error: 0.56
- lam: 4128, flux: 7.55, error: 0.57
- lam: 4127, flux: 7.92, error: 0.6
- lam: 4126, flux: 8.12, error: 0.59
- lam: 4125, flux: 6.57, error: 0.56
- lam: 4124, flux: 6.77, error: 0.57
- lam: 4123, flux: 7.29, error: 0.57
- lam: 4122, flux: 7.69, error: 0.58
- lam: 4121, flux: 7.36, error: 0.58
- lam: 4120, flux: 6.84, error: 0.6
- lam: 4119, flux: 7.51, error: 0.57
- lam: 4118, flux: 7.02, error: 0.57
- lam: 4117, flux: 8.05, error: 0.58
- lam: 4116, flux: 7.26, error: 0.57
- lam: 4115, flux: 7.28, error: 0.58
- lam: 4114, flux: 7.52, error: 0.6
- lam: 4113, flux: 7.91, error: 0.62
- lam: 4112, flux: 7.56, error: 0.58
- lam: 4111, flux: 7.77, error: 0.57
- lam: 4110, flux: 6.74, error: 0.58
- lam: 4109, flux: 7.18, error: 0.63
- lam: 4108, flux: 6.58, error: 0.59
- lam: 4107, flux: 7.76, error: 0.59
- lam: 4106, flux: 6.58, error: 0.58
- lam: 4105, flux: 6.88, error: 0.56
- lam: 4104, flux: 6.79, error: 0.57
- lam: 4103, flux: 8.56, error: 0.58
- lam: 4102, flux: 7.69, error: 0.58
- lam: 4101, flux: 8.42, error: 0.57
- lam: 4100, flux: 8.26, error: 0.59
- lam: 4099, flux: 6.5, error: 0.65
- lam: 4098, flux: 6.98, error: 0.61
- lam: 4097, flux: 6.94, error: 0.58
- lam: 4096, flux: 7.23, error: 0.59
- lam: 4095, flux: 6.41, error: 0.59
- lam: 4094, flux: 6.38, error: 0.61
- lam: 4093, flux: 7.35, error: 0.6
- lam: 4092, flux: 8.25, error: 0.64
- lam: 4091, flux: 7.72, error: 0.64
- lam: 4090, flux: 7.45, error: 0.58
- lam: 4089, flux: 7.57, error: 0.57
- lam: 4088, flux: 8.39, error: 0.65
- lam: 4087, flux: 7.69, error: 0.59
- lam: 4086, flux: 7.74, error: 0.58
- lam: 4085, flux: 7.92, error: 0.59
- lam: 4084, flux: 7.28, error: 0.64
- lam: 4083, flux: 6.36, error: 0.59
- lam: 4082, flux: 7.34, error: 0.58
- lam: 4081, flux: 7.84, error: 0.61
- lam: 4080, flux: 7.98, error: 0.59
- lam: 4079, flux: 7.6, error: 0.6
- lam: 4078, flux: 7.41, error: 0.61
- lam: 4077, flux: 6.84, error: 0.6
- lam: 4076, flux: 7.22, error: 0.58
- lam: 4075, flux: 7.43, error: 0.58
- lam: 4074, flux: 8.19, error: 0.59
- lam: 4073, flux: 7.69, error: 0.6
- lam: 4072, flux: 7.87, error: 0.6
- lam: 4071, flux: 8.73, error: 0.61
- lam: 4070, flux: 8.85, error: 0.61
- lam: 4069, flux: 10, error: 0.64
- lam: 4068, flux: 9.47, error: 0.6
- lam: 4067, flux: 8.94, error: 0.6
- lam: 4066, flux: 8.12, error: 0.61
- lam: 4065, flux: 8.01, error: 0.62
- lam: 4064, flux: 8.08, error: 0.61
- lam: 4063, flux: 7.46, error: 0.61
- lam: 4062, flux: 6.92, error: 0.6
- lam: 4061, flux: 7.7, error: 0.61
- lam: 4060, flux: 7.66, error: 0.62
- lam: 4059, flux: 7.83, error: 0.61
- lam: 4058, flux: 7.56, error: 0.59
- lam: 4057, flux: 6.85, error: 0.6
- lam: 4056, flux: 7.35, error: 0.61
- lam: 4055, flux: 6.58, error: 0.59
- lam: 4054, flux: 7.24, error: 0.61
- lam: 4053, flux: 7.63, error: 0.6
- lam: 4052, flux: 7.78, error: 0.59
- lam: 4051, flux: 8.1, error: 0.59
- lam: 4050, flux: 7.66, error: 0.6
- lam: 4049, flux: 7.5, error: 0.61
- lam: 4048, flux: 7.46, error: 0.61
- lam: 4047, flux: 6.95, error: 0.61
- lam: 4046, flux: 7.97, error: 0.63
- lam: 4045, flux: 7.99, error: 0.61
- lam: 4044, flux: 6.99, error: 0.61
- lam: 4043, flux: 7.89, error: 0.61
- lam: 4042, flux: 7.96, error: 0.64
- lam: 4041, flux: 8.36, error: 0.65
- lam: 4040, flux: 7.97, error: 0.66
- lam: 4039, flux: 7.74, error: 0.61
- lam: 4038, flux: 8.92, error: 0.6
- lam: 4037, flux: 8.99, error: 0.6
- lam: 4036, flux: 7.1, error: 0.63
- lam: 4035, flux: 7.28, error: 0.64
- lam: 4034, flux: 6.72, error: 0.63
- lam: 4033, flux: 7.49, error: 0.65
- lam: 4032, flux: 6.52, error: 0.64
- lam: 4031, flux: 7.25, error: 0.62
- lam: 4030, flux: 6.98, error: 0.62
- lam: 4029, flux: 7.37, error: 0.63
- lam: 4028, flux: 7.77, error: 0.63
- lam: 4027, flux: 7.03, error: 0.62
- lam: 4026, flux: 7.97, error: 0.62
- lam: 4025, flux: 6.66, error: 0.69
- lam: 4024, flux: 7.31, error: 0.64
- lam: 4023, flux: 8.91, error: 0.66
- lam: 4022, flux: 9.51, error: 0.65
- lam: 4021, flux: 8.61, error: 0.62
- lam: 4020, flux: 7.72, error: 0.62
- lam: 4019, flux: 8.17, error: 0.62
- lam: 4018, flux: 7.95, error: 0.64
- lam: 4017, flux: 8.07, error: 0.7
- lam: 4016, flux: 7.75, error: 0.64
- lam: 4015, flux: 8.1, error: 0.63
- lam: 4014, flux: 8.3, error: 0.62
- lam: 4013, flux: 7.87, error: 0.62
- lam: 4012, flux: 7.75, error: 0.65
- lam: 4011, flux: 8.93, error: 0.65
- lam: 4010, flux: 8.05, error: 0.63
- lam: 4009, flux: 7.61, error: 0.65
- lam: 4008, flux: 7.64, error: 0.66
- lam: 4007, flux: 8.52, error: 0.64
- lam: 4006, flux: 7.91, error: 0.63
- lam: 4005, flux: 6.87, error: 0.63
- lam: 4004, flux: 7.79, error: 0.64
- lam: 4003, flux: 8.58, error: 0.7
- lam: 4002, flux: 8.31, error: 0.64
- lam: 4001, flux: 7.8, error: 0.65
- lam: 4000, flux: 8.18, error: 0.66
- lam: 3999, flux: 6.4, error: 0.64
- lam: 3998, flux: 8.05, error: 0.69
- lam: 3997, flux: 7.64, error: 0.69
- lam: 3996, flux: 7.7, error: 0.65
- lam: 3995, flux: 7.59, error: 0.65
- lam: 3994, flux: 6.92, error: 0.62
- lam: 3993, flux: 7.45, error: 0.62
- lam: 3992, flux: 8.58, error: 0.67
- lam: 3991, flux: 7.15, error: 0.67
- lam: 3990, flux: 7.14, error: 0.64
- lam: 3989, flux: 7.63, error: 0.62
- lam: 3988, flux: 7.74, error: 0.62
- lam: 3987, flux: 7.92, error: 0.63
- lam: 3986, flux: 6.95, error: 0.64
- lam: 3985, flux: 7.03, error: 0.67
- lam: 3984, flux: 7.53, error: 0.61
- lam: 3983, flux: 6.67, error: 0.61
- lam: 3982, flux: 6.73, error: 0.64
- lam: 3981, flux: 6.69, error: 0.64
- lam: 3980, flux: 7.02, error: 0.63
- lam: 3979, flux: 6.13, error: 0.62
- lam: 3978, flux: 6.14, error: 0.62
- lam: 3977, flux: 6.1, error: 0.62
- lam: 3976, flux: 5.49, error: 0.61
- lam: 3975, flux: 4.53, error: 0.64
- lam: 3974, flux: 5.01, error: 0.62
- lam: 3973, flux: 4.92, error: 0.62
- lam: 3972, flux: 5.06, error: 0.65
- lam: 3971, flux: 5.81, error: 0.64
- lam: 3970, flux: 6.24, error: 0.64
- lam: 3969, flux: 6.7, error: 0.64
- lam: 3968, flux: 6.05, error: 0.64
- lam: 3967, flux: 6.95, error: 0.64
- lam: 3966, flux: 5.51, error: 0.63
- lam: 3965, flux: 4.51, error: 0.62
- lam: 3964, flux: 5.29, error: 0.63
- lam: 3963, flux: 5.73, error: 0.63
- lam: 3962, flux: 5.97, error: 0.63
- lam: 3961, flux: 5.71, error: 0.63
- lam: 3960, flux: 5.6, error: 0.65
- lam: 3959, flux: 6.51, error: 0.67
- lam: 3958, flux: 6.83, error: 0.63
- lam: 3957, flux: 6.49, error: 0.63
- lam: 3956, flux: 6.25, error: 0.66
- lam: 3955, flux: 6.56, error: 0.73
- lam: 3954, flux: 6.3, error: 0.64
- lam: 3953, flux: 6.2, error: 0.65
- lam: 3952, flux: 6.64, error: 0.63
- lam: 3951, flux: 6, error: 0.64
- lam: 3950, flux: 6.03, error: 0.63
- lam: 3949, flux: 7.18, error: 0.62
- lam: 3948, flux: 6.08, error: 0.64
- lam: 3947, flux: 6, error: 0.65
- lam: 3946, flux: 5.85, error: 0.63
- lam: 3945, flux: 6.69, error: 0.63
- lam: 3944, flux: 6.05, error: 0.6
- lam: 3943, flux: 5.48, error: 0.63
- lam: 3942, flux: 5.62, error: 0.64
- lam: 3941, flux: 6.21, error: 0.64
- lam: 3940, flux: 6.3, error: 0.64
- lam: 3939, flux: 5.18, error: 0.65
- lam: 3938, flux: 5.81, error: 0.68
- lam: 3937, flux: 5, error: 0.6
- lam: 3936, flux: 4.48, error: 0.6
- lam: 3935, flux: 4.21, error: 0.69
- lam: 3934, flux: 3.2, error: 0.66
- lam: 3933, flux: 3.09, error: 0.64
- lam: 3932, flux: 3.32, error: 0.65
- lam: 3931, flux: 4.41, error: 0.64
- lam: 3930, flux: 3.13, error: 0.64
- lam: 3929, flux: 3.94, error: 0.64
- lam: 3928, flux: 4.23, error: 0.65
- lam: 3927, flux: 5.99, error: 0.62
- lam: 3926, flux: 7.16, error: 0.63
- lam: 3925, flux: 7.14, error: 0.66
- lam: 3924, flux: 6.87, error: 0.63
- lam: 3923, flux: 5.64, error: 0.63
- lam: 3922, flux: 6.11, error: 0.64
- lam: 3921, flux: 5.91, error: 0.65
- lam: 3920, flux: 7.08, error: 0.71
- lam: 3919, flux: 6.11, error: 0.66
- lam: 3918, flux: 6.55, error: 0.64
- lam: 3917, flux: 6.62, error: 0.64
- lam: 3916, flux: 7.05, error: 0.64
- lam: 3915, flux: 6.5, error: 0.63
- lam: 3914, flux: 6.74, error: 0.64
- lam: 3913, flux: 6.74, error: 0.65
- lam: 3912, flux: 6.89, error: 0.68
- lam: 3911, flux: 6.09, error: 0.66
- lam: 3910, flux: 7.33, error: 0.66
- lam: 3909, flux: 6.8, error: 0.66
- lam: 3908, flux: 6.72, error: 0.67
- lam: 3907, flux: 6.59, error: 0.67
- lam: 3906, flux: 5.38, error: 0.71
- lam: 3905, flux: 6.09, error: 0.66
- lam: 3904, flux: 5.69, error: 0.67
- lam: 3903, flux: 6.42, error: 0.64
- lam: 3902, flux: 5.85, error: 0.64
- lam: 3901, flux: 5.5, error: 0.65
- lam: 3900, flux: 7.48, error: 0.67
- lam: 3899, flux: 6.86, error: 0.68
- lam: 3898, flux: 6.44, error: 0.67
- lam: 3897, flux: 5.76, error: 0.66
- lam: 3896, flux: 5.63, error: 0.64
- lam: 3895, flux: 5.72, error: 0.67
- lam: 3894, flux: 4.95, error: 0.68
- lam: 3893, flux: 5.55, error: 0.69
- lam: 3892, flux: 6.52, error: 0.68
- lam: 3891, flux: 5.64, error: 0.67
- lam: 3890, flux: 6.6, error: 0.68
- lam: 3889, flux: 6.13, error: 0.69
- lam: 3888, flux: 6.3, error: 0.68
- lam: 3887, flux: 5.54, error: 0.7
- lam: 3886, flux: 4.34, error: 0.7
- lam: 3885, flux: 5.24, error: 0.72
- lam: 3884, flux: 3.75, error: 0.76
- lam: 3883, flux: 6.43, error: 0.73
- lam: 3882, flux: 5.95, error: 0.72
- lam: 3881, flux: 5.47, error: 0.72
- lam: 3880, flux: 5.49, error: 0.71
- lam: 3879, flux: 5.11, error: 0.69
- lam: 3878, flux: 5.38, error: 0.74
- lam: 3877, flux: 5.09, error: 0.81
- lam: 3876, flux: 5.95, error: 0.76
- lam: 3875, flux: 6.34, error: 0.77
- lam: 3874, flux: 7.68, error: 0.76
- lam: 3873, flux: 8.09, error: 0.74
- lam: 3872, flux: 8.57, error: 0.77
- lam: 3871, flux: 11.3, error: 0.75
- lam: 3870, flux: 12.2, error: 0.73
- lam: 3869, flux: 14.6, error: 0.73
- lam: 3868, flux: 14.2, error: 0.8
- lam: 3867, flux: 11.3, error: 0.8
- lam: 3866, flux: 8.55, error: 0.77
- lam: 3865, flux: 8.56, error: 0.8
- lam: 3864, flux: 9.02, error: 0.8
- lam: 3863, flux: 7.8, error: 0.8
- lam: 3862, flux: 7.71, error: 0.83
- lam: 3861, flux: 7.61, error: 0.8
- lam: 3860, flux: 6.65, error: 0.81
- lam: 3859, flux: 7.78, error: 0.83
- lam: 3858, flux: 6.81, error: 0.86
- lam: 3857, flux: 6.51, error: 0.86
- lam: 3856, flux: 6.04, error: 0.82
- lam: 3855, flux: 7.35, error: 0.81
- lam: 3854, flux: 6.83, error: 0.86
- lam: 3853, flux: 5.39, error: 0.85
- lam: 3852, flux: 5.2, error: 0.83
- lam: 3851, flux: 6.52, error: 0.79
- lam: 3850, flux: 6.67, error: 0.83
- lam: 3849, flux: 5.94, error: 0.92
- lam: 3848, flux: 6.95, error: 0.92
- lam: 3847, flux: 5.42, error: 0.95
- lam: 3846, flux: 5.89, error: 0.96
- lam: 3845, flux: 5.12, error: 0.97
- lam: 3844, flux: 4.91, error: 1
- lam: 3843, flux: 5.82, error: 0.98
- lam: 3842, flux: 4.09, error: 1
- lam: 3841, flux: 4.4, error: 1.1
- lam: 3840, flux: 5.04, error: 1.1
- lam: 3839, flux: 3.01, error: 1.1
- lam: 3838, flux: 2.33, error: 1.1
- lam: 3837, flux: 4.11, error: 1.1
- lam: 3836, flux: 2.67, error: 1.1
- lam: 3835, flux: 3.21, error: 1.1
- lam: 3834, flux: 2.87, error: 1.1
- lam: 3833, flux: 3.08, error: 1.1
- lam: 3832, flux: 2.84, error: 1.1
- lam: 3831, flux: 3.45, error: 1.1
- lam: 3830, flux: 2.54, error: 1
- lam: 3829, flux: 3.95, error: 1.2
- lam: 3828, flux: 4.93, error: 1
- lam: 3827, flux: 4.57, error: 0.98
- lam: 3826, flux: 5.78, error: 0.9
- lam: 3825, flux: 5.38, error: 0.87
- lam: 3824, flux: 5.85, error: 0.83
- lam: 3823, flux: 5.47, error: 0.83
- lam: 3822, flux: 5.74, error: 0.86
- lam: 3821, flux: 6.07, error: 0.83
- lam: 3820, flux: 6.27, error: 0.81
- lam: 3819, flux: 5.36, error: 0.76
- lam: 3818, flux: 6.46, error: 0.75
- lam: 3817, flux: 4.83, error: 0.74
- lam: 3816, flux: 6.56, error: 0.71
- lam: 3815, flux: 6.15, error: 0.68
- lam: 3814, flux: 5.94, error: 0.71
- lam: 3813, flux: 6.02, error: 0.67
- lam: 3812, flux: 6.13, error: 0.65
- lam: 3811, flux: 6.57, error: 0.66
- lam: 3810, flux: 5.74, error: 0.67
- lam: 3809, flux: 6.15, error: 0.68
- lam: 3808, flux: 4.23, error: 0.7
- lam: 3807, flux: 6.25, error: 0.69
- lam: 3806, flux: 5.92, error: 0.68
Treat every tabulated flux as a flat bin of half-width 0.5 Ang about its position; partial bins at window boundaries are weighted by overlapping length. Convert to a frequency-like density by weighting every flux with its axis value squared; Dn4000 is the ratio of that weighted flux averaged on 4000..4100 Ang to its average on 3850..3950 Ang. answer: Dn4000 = 1.30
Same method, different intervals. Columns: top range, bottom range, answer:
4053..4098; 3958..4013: 1.16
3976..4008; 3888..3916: 1.23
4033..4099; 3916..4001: 1.32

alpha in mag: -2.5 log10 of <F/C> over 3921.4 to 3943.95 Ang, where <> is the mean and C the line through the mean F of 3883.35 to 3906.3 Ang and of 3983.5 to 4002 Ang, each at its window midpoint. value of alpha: 0.25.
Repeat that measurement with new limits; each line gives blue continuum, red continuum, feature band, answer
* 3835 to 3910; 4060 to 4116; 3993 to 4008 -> -0.08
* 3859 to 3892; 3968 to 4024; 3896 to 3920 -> 0.15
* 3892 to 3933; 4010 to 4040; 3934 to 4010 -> 0.08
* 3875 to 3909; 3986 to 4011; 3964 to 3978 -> 0.28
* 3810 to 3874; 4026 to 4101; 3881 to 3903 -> 0.13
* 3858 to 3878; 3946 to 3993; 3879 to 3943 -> 0.32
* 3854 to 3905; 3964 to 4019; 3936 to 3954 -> 0.18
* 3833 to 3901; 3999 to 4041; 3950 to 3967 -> 0.20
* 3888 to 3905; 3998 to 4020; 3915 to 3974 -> 0.19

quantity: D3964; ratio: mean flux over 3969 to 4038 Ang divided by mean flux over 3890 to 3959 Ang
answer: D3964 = 1.24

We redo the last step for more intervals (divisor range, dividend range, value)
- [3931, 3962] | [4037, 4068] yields 1.37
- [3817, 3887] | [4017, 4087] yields 1.27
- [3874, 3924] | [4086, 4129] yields 1.22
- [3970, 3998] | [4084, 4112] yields 1.10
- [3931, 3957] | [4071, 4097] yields 1.34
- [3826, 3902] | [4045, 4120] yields 1.23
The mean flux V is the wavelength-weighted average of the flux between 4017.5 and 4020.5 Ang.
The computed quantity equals 7.95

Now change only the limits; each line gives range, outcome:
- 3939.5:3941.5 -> 6.25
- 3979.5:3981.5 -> 6.86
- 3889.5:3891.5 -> 6.12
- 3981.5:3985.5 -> 6.99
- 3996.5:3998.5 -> 7.85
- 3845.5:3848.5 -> 6.09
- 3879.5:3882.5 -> 5.64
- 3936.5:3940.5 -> 5.57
